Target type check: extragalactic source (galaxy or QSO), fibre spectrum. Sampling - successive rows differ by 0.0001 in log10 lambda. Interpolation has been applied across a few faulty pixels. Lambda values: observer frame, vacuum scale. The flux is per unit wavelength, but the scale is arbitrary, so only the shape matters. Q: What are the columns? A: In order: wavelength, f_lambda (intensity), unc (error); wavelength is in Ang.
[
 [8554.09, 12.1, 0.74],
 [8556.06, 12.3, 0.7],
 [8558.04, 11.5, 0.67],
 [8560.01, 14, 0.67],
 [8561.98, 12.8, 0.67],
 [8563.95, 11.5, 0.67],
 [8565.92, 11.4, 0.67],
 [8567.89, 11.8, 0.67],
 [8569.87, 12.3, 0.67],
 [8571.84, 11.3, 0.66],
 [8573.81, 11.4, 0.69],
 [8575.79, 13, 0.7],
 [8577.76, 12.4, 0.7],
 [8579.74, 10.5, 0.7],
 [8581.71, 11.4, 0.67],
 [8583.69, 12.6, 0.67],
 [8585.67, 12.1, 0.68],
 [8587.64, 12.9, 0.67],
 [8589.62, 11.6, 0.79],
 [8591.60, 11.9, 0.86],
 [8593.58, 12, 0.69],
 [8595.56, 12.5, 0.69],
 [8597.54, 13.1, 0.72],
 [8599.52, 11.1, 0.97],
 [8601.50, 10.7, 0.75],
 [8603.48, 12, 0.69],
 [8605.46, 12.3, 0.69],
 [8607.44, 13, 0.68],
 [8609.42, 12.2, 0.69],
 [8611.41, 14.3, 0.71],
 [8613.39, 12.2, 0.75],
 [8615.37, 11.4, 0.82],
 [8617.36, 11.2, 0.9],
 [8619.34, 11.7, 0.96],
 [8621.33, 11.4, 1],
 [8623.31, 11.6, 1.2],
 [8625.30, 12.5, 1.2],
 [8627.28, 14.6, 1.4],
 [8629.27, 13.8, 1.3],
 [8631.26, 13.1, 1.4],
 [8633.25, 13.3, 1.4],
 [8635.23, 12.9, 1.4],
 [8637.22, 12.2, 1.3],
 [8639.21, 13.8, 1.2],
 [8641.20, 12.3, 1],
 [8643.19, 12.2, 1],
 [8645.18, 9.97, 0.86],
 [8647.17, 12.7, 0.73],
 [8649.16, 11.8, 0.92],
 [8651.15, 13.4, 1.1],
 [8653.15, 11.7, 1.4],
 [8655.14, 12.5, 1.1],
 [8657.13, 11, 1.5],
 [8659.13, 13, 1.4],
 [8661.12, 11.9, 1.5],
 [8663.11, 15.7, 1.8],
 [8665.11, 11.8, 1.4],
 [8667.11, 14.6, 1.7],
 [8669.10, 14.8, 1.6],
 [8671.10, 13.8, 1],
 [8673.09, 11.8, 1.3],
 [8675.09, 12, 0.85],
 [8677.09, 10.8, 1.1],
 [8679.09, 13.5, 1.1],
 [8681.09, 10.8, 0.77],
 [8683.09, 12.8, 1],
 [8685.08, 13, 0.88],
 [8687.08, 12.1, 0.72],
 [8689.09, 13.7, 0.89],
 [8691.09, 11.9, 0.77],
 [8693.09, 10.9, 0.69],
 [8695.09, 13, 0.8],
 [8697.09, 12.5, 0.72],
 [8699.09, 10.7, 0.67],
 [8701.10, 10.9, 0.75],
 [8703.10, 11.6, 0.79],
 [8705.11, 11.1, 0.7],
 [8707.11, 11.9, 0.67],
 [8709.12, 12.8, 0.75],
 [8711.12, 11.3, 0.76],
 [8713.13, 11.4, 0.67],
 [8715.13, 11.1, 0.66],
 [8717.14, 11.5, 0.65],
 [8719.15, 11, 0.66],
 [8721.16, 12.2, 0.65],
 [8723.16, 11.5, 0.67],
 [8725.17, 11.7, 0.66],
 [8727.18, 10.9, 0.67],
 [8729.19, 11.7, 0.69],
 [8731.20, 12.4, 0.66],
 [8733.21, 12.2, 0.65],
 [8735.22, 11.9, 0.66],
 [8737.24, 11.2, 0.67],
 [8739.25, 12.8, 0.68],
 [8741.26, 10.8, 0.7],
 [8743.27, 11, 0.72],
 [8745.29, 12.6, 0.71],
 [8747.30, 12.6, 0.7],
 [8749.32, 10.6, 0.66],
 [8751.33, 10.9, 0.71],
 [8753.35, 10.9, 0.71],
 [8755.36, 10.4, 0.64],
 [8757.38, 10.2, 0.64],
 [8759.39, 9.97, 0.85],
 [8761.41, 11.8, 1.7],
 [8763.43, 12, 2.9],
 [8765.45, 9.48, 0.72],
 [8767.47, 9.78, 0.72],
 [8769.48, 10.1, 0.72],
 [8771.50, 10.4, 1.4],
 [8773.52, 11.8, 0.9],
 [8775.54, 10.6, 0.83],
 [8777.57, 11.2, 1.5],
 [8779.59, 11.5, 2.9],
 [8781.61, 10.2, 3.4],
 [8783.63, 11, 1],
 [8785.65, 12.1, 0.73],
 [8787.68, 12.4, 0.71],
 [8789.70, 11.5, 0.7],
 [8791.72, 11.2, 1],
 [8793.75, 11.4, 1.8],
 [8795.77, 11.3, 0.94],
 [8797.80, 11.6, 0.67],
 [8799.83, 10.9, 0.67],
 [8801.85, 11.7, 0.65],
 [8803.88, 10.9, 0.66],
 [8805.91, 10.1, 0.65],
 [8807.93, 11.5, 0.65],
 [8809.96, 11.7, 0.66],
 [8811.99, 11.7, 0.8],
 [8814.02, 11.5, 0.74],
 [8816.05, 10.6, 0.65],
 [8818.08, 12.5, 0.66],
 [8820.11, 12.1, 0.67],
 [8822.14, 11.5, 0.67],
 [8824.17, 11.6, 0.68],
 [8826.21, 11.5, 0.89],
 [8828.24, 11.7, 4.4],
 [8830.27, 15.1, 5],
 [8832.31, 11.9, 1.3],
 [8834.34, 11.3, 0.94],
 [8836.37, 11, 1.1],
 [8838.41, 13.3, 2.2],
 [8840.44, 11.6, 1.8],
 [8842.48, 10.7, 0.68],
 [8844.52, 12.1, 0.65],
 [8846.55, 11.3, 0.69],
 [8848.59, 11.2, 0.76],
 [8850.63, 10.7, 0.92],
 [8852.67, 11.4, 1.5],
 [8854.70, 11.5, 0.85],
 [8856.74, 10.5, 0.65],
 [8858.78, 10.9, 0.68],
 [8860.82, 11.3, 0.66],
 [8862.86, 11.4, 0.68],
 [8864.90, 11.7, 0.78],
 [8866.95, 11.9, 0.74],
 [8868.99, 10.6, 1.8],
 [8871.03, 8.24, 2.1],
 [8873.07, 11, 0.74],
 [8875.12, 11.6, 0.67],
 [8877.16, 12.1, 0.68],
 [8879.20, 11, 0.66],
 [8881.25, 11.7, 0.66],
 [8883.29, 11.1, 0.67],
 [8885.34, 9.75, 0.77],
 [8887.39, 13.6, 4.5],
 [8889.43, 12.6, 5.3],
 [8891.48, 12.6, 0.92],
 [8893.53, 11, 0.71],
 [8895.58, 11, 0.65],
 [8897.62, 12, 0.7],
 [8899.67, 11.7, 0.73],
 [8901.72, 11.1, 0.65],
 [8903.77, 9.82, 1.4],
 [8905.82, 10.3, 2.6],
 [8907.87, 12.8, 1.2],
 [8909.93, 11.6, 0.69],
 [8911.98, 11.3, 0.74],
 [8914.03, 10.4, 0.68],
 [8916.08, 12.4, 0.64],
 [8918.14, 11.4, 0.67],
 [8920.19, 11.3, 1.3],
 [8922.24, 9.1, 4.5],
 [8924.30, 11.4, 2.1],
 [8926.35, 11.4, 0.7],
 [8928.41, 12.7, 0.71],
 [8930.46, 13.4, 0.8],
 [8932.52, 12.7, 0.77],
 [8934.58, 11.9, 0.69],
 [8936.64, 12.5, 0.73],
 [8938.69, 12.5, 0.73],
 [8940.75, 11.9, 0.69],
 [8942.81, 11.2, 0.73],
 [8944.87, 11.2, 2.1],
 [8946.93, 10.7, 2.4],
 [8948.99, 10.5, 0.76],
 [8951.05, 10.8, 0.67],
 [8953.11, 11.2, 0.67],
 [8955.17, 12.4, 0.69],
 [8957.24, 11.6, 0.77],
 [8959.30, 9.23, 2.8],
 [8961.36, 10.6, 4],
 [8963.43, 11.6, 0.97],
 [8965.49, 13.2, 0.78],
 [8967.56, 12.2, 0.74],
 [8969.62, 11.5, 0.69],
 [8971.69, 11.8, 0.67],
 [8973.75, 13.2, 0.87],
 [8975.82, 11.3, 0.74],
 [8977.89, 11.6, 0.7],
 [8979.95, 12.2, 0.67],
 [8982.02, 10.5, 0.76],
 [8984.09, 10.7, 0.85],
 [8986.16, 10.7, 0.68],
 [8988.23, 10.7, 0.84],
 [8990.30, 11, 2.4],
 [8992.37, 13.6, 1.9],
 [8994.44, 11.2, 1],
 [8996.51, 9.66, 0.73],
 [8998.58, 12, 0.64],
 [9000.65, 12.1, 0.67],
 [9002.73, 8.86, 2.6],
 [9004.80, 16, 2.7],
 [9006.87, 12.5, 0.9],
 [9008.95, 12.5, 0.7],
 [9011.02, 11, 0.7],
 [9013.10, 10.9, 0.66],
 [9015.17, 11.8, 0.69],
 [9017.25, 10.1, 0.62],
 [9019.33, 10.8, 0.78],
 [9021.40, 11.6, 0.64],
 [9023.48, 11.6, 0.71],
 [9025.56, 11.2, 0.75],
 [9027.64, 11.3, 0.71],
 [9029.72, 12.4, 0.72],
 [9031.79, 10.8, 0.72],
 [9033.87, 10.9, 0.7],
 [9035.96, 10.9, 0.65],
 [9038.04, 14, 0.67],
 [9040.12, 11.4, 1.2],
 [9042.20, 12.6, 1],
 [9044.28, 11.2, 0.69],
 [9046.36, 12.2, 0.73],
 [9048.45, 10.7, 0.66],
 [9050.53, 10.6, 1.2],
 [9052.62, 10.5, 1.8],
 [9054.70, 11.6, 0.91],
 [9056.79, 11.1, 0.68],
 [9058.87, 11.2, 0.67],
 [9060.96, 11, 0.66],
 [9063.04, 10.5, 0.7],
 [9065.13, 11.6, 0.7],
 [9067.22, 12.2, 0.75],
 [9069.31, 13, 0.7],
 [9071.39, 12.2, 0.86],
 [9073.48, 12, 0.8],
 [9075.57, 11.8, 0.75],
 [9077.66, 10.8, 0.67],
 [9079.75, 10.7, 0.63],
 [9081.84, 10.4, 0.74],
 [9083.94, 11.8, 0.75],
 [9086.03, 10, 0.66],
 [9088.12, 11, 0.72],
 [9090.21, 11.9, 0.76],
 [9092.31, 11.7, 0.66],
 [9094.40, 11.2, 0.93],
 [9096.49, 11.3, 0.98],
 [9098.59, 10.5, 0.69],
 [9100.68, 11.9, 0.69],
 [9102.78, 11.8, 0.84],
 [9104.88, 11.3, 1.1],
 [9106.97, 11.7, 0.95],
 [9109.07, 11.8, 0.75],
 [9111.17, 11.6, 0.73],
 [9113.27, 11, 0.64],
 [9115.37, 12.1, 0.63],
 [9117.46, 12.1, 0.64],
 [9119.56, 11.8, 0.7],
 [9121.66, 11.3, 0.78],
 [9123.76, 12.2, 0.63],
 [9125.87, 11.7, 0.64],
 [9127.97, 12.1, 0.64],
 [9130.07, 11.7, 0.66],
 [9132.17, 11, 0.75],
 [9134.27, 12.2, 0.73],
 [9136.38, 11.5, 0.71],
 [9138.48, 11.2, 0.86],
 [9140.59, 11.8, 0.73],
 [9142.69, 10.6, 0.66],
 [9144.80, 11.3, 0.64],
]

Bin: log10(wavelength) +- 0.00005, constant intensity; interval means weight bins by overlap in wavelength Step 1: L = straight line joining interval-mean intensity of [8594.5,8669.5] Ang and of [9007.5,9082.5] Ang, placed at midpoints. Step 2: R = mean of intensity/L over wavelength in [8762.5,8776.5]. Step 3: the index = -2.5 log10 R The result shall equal 0.15 mag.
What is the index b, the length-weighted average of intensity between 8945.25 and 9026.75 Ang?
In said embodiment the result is 11.4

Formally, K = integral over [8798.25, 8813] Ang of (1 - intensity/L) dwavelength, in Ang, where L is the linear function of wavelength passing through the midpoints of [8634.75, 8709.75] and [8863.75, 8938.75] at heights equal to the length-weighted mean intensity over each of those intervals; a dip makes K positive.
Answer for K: 0.77 Ang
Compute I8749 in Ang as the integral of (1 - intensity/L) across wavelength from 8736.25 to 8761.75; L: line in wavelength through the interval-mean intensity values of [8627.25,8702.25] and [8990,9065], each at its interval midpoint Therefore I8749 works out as 2.3 Ang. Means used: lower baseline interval 12.5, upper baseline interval 11.5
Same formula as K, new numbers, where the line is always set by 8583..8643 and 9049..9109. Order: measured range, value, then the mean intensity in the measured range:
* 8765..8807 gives 3.42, 11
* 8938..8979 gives 0.38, 11.5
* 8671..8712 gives 0.74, 12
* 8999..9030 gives -0.40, 11.6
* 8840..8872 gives 2.13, 11.1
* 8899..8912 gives 0.58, 11.2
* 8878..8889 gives 0.26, 11.5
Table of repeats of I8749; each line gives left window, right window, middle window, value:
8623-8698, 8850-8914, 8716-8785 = 5.0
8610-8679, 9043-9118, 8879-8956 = 2.0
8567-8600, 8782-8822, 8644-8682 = -2.3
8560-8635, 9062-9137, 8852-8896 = 2.0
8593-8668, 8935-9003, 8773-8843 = 2.1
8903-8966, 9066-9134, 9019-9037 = 0.3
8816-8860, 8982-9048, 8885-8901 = -0.3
